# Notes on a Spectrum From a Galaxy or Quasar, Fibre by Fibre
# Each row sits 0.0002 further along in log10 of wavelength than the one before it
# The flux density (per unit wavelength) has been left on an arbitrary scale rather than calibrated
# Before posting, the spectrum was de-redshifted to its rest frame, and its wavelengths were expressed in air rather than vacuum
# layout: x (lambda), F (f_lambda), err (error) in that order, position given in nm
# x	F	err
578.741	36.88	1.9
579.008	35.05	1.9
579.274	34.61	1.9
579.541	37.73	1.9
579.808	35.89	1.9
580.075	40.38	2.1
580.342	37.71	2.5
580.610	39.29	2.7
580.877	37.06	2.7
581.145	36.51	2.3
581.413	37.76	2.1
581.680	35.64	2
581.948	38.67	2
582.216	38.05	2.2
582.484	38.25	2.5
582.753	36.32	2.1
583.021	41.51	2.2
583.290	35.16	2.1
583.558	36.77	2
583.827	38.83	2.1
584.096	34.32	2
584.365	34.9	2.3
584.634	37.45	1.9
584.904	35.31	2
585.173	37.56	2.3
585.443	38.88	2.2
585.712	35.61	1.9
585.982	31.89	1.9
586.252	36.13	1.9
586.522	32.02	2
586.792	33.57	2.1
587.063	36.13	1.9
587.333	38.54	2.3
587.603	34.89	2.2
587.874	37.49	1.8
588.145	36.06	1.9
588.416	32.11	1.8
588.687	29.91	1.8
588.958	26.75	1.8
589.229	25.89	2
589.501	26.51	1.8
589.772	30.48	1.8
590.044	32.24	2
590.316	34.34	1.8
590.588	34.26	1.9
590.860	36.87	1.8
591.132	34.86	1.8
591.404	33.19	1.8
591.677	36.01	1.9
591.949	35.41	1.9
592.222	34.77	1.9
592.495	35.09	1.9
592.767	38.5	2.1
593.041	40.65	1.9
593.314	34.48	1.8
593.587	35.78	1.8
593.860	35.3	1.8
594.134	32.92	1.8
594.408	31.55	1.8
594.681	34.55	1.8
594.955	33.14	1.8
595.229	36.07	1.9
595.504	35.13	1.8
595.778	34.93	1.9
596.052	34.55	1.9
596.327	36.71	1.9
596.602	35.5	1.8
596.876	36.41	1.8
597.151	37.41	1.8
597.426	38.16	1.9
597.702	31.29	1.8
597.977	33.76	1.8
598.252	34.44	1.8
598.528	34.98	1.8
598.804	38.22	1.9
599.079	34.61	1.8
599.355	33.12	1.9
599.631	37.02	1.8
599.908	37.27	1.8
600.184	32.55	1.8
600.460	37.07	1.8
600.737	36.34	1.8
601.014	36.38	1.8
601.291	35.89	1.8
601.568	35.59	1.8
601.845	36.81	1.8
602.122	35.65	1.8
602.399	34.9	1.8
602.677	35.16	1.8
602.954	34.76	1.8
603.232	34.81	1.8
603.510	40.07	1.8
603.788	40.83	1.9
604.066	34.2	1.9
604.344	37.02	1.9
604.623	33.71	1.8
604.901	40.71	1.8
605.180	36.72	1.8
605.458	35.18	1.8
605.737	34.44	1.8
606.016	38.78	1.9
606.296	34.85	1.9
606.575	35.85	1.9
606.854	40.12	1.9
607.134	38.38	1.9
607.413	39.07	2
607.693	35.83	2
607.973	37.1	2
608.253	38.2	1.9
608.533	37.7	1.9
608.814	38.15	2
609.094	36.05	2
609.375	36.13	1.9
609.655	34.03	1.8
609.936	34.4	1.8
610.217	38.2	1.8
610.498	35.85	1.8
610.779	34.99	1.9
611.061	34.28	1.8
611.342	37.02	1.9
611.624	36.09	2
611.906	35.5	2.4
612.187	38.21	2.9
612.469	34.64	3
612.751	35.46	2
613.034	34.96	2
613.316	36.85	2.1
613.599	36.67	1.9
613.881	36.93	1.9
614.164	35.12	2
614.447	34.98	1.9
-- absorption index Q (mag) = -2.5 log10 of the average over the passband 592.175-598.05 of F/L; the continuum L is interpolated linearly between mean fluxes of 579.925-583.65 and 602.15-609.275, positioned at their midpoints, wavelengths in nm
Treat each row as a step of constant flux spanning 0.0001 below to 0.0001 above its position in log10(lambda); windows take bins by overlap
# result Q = 0.06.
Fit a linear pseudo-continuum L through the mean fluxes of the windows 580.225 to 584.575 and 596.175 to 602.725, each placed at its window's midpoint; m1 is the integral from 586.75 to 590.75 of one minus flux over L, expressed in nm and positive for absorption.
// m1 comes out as 0.44 nm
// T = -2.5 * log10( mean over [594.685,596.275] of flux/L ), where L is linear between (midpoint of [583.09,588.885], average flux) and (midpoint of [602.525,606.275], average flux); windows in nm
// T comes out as 0.036 mag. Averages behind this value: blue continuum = 35.4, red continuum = 36.6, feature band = 34.8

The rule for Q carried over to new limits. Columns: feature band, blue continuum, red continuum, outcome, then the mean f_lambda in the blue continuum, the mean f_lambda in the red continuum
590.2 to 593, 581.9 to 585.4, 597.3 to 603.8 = 0.029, 37.2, 35.7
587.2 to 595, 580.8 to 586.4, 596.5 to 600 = 0.069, 36.8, 35.5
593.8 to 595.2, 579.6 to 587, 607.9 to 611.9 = 0.091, 36.7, 36.3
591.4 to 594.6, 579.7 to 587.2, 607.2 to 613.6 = 0.036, 36.7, 36.3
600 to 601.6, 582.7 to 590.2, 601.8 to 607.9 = 0.016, 34.4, 36.7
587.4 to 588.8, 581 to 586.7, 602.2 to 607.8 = 0.067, 36.5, 36.8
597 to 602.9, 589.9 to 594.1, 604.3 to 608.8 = 0.024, 35.4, 37.1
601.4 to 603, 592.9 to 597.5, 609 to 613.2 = 0.001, 35.4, 35.7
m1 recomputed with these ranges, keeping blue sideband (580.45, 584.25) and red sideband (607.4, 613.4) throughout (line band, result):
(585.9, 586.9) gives 0.10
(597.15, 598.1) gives 0.05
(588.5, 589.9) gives 0.34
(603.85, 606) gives 0.01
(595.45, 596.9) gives 0.05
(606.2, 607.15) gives -0.02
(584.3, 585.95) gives 0.04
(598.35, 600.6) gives 0.07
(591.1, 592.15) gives 0.06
